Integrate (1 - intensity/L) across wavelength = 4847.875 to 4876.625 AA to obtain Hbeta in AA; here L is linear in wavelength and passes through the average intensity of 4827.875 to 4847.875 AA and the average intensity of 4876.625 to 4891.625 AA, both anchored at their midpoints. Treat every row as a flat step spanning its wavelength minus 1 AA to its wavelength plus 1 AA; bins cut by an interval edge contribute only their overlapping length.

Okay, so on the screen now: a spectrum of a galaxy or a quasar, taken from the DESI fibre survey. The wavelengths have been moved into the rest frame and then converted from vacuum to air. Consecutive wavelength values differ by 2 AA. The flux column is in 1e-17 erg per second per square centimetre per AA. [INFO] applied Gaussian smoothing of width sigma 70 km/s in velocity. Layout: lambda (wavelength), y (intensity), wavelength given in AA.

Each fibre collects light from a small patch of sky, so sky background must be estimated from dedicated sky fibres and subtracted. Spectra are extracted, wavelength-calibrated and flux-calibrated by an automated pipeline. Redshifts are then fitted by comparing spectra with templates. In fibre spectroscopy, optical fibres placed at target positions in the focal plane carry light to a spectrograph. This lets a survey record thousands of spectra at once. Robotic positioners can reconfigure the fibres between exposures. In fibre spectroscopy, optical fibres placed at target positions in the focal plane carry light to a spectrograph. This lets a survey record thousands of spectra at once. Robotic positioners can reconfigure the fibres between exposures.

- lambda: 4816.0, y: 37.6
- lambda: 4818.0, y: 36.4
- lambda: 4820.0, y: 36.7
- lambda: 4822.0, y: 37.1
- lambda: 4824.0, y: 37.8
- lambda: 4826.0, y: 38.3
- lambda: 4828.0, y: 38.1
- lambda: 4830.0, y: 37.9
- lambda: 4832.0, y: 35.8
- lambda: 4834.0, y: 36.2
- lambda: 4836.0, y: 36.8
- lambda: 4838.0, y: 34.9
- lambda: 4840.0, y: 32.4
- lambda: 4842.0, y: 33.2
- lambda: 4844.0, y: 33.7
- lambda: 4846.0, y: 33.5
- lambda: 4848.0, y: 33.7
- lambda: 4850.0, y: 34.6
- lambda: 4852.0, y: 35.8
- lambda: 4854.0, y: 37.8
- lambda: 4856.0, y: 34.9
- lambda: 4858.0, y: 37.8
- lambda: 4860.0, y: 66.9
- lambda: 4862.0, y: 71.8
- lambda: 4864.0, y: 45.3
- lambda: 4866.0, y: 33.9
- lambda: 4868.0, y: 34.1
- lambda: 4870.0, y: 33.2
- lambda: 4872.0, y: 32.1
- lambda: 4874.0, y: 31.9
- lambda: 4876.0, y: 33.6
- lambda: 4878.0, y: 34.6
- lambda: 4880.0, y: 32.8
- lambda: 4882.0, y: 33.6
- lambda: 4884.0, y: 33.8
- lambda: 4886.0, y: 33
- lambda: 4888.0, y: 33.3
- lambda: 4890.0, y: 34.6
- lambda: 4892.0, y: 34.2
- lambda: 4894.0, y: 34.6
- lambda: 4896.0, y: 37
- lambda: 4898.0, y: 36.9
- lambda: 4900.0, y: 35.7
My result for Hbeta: -4.81 AA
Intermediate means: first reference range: 35.1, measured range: 40.1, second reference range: 33.7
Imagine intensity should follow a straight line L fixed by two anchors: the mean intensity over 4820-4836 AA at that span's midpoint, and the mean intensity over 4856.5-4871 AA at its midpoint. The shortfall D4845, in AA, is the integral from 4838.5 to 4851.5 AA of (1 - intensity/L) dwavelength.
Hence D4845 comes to 2.4 AA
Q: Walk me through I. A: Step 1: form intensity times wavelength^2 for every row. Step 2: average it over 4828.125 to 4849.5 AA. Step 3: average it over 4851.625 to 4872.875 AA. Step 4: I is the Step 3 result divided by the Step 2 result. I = 1.23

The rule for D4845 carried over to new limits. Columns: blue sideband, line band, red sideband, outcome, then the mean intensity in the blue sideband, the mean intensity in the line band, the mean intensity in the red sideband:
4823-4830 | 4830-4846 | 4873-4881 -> 0.9 AA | 38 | 34.8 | 33.2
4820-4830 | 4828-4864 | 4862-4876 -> -1.7 AA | 37.7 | 39.4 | 37.6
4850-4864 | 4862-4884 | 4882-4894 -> 2.1 AA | 46.4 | 36.2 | 33.8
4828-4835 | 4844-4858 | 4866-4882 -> 0.0 AA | 36.8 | 35.1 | 33.3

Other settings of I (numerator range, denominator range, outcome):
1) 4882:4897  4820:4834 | 0.94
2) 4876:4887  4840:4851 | 1.01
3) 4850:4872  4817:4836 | 1.15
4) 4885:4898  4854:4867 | 0.74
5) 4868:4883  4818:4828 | 0.91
